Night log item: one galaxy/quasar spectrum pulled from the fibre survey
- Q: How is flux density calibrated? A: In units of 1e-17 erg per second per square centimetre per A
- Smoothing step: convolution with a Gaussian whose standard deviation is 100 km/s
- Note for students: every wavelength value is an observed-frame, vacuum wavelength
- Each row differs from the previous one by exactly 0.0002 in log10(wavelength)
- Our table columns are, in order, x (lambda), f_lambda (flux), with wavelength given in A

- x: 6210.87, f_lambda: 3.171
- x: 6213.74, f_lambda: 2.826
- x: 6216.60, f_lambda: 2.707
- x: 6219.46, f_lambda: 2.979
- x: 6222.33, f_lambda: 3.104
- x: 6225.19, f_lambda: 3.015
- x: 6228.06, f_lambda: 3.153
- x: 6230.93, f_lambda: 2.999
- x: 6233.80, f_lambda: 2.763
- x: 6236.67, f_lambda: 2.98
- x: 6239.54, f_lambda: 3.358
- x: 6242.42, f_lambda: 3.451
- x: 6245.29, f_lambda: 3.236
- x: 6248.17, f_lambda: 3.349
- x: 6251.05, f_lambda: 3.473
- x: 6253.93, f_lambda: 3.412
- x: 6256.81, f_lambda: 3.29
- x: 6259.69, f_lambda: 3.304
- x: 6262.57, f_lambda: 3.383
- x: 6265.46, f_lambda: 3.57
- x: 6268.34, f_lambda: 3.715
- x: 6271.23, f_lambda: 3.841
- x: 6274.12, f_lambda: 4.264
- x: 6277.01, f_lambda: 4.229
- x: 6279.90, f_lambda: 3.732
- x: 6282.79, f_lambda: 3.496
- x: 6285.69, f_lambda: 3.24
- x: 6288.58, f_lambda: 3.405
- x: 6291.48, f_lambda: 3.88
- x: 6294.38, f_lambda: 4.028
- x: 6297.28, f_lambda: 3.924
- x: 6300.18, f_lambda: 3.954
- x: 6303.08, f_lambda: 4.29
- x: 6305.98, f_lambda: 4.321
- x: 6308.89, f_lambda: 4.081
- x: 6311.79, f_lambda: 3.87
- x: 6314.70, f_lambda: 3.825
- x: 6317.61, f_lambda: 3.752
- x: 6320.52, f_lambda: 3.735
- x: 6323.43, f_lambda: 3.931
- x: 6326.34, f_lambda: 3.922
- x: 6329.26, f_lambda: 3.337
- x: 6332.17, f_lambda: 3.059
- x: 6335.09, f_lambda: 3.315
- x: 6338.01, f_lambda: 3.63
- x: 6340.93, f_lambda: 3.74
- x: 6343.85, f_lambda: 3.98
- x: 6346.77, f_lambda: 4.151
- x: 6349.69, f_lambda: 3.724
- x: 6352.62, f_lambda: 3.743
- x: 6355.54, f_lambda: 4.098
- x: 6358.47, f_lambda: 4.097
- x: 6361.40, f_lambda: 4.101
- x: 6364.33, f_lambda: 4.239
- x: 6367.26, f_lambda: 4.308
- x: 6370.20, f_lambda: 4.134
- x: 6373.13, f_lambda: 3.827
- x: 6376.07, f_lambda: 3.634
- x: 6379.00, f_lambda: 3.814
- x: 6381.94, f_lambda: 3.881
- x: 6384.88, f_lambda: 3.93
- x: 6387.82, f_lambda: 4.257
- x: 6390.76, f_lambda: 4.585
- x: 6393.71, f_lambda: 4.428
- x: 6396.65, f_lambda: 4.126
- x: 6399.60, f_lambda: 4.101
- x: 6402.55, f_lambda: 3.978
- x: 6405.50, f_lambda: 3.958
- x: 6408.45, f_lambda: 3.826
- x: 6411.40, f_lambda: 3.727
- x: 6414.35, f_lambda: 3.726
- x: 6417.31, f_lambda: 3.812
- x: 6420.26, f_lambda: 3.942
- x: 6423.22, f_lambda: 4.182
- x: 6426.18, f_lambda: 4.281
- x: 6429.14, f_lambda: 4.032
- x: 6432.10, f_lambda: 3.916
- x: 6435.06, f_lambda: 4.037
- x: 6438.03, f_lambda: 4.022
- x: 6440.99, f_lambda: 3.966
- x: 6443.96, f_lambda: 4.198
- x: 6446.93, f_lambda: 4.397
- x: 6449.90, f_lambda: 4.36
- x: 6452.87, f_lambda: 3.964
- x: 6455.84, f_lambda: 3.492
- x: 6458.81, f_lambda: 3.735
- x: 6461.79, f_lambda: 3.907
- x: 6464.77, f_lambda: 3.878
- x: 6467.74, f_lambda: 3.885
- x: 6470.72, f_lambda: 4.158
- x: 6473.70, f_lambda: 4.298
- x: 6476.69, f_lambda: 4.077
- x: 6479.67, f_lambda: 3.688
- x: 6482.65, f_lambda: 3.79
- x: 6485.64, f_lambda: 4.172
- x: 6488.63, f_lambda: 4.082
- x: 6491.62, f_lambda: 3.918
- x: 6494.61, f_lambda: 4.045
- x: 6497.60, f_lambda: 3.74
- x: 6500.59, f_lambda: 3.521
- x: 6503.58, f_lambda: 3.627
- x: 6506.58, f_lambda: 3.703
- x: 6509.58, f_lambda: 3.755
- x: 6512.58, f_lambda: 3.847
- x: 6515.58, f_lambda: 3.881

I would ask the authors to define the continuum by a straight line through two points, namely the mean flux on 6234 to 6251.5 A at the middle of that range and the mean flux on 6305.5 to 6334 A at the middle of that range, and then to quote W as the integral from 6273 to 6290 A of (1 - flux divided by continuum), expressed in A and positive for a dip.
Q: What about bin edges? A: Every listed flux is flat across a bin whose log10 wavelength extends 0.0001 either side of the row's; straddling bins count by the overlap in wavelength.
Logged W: -1.0 A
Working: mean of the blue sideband 3.26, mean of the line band 3.72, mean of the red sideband 3.76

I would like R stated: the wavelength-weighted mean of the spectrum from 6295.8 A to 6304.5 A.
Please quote 4.06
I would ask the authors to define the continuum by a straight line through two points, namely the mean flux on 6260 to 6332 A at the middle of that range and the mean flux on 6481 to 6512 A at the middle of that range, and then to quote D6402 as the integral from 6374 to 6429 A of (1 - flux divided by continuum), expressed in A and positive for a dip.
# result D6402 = -2.7 A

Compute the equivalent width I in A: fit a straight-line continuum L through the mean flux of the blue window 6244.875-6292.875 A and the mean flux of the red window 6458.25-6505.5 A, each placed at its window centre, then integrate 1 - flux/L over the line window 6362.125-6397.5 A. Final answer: -3.2 A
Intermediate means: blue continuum 3.58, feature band 4.1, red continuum 3.91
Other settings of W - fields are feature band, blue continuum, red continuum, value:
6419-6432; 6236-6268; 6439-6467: -0.6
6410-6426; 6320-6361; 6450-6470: -0.4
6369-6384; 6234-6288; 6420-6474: -0.1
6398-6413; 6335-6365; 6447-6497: 0.1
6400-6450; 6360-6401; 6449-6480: 0.1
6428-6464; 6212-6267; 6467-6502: -1.6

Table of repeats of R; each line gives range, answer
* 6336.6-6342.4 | 3.69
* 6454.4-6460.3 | 3.62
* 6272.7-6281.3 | 4.08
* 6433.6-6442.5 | 4.01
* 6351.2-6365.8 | 4.06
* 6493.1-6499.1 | 3.9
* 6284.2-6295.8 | 3.64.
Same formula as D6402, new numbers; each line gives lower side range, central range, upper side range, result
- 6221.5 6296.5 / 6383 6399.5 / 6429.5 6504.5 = -2.0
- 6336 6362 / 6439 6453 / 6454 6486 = -1.0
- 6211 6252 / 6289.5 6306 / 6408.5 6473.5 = -3.1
